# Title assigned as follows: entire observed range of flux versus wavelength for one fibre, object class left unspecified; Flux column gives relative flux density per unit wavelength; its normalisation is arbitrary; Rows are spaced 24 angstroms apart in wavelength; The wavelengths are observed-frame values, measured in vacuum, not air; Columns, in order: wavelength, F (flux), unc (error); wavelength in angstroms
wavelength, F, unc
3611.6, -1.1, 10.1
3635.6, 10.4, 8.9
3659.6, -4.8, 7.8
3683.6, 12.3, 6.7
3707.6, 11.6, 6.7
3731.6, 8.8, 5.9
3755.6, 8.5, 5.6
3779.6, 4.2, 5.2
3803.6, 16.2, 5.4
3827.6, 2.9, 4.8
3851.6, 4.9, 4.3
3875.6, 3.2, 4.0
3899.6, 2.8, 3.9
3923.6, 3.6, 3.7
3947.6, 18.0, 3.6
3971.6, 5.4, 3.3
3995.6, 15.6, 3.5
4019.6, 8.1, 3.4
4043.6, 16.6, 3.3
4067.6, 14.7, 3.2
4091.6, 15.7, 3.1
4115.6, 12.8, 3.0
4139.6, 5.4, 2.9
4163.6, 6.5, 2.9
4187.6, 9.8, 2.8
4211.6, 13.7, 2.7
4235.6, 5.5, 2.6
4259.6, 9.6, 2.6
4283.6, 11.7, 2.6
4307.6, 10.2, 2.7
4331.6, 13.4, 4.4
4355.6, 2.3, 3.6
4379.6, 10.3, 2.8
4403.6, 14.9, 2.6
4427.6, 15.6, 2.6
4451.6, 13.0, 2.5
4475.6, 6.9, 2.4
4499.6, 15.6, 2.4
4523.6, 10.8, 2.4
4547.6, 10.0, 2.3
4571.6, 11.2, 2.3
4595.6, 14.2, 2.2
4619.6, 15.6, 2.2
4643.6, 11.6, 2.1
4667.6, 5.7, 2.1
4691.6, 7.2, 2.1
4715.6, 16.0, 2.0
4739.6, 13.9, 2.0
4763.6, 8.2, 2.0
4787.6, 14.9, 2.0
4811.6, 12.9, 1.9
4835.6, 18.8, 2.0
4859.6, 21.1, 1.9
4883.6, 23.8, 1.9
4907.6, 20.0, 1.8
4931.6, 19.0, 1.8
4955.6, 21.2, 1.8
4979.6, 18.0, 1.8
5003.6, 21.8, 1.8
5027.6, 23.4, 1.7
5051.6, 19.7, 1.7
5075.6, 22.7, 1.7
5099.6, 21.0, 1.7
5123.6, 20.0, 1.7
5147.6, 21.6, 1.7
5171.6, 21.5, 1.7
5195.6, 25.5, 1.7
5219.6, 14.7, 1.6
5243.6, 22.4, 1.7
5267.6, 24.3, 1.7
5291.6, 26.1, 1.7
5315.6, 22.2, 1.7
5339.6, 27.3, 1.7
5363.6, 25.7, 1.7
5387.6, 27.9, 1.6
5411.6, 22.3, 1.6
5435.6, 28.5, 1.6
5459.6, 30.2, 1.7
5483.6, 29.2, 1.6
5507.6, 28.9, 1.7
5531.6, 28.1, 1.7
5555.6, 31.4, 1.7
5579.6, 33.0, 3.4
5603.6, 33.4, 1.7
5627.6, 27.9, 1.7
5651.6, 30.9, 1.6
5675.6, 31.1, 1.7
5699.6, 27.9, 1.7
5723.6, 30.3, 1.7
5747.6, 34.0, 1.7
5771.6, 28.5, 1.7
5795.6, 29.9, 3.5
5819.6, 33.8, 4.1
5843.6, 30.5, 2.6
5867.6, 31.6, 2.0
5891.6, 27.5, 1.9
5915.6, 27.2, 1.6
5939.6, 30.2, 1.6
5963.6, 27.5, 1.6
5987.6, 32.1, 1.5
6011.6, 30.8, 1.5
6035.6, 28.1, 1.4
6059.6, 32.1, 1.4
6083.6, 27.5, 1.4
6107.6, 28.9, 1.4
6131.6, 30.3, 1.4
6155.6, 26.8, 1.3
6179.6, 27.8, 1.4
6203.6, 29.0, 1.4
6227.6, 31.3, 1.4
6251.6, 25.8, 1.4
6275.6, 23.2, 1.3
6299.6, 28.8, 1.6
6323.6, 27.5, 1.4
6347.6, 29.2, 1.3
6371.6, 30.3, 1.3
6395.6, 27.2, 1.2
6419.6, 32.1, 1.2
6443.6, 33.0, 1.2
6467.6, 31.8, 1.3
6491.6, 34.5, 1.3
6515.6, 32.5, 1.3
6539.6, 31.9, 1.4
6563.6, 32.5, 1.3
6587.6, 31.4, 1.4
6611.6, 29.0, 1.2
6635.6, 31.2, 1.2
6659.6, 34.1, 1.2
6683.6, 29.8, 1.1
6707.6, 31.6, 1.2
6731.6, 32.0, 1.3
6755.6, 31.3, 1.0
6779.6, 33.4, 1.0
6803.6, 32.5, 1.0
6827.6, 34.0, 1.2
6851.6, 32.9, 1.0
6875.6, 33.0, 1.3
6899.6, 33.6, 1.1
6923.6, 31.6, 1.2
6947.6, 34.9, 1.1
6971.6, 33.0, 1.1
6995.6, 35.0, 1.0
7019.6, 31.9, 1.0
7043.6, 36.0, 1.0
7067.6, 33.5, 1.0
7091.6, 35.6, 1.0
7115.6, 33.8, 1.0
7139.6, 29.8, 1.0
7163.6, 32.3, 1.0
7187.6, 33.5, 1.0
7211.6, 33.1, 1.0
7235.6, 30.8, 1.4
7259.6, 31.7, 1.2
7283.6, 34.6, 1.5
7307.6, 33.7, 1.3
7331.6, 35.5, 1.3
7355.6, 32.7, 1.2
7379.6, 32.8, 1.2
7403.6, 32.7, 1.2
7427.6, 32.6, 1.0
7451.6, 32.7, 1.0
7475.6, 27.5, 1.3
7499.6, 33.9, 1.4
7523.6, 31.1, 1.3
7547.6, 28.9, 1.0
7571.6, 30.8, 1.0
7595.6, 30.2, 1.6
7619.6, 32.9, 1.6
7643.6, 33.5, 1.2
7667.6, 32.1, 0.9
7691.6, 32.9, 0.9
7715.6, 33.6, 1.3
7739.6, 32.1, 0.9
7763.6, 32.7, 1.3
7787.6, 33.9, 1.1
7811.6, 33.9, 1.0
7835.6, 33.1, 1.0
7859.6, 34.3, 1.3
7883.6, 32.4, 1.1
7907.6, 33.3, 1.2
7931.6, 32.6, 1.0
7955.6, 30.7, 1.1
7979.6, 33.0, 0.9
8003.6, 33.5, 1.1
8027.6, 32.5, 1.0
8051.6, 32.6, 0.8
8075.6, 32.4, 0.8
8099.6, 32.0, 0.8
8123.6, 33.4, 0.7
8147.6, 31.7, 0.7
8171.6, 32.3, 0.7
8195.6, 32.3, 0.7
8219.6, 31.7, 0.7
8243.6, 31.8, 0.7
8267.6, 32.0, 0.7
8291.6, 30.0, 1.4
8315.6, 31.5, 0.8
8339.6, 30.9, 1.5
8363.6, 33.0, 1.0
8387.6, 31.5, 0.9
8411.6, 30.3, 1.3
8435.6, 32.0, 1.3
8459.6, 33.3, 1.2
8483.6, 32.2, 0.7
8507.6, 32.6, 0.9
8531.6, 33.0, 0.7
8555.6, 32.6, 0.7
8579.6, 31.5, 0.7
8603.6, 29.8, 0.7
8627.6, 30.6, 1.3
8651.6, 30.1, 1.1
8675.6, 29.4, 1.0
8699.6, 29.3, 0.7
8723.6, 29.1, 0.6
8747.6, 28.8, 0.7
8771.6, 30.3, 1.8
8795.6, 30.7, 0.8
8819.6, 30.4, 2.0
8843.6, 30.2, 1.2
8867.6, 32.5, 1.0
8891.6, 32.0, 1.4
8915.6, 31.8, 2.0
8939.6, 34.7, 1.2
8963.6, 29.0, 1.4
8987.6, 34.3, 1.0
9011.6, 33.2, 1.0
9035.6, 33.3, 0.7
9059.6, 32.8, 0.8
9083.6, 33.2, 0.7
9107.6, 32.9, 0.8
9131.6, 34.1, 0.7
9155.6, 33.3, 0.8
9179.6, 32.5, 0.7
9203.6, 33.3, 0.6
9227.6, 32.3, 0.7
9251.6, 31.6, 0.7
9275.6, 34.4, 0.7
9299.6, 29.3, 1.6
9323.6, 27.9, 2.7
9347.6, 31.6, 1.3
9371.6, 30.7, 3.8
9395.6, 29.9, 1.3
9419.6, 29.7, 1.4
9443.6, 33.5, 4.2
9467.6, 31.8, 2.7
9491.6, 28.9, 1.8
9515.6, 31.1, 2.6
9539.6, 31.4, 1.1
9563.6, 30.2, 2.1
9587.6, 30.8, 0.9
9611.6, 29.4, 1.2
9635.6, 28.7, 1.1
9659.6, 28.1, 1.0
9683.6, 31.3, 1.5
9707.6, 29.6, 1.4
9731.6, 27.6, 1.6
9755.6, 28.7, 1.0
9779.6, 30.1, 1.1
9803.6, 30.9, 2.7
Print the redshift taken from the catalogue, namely 0.213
